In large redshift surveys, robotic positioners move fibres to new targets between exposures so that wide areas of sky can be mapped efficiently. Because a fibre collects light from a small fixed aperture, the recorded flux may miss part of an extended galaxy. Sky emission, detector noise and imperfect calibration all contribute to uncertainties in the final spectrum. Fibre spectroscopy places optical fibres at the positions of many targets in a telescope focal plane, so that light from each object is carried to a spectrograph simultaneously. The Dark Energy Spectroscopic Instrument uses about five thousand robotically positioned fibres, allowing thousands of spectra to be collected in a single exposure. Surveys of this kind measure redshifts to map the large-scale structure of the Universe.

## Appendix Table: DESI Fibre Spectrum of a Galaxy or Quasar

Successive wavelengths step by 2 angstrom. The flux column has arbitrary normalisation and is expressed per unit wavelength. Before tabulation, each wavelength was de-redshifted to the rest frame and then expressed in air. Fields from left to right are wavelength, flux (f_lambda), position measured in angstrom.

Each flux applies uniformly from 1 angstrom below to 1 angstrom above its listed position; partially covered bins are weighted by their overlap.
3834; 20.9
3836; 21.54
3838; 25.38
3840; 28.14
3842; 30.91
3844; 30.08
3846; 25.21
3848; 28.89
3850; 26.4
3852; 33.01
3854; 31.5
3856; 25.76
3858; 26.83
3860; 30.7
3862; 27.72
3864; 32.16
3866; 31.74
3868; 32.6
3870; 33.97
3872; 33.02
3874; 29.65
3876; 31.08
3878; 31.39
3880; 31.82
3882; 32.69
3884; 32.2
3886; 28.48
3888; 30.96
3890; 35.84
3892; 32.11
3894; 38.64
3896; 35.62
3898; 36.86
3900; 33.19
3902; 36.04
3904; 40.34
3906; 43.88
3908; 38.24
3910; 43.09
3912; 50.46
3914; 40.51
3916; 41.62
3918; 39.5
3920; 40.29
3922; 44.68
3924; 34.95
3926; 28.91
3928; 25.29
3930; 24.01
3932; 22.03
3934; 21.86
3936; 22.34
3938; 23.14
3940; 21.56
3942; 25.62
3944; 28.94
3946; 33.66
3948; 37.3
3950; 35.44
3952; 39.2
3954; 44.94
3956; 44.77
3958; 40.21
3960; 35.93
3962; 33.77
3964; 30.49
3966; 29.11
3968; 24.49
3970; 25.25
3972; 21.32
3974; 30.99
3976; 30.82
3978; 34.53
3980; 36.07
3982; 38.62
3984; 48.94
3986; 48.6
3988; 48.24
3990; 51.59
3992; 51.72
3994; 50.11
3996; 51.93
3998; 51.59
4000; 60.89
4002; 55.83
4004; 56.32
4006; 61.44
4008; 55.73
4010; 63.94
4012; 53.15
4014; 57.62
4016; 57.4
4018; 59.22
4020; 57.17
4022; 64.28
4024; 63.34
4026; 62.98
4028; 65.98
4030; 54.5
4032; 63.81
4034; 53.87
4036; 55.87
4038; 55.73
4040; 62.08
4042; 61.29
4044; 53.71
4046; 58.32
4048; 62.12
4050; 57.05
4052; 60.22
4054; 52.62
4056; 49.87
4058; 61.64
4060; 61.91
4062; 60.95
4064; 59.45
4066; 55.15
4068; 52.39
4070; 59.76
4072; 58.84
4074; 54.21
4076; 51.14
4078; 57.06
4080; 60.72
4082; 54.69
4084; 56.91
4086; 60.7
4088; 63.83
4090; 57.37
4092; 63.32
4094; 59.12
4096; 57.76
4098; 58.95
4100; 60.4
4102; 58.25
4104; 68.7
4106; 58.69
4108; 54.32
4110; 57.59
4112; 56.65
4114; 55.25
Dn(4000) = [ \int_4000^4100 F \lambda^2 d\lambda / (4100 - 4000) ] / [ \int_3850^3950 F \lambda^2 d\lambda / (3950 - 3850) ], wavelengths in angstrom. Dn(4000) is 1.92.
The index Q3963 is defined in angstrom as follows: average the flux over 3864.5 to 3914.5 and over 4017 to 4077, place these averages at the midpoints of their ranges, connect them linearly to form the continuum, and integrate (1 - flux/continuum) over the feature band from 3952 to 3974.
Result 6.05 angstrom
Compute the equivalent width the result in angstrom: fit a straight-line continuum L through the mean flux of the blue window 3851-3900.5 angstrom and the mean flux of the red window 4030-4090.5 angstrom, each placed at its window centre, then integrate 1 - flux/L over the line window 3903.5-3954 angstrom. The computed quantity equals 6.4 angstrom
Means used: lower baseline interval 32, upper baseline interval 57.7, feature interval 34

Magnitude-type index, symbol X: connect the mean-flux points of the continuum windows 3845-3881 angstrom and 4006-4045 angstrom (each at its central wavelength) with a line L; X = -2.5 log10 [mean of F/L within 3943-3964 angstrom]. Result 0.24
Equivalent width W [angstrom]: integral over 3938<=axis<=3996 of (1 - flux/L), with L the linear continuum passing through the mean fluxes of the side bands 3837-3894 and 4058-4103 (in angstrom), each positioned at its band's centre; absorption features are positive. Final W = 9.7 angstrom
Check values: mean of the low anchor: 30.5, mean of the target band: 36.5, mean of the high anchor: 58.4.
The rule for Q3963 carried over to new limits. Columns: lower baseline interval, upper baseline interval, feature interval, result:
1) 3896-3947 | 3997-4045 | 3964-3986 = 6.8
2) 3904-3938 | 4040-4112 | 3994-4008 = -2.6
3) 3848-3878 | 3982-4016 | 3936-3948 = 4.6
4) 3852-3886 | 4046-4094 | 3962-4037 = -0.3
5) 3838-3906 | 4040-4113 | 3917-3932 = 2.1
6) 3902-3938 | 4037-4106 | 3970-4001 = 1.6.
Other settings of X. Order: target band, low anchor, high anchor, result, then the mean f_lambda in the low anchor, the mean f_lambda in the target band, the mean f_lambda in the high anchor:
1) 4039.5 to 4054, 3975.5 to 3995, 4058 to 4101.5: -0.10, 44.3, 58.7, 58.4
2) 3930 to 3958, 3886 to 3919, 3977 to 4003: 0.36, 38.3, 30.9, 48.4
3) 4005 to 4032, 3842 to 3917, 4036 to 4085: -0.16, 33.6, 59.9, 57.4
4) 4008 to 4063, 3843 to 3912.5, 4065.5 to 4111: -0.14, 33.1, 58.9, 58.3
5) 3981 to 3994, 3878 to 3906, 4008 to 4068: 0.05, 34.5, 48.1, 58.6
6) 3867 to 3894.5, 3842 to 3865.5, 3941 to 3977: -0.08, 29.1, 32.3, 32.9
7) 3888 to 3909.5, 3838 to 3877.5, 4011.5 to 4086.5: -0.03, 29.9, 36.9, 58.1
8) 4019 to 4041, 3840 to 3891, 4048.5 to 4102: -0.15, 30.5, 60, 58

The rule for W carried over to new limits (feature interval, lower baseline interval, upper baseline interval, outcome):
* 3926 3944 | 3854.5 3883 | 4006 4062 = 7.77 angstrom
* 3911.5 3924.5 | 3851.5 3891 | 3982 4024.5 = -0.67 angstrom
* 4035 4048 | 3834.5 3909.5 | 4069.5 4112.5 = -1.39 angstrom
